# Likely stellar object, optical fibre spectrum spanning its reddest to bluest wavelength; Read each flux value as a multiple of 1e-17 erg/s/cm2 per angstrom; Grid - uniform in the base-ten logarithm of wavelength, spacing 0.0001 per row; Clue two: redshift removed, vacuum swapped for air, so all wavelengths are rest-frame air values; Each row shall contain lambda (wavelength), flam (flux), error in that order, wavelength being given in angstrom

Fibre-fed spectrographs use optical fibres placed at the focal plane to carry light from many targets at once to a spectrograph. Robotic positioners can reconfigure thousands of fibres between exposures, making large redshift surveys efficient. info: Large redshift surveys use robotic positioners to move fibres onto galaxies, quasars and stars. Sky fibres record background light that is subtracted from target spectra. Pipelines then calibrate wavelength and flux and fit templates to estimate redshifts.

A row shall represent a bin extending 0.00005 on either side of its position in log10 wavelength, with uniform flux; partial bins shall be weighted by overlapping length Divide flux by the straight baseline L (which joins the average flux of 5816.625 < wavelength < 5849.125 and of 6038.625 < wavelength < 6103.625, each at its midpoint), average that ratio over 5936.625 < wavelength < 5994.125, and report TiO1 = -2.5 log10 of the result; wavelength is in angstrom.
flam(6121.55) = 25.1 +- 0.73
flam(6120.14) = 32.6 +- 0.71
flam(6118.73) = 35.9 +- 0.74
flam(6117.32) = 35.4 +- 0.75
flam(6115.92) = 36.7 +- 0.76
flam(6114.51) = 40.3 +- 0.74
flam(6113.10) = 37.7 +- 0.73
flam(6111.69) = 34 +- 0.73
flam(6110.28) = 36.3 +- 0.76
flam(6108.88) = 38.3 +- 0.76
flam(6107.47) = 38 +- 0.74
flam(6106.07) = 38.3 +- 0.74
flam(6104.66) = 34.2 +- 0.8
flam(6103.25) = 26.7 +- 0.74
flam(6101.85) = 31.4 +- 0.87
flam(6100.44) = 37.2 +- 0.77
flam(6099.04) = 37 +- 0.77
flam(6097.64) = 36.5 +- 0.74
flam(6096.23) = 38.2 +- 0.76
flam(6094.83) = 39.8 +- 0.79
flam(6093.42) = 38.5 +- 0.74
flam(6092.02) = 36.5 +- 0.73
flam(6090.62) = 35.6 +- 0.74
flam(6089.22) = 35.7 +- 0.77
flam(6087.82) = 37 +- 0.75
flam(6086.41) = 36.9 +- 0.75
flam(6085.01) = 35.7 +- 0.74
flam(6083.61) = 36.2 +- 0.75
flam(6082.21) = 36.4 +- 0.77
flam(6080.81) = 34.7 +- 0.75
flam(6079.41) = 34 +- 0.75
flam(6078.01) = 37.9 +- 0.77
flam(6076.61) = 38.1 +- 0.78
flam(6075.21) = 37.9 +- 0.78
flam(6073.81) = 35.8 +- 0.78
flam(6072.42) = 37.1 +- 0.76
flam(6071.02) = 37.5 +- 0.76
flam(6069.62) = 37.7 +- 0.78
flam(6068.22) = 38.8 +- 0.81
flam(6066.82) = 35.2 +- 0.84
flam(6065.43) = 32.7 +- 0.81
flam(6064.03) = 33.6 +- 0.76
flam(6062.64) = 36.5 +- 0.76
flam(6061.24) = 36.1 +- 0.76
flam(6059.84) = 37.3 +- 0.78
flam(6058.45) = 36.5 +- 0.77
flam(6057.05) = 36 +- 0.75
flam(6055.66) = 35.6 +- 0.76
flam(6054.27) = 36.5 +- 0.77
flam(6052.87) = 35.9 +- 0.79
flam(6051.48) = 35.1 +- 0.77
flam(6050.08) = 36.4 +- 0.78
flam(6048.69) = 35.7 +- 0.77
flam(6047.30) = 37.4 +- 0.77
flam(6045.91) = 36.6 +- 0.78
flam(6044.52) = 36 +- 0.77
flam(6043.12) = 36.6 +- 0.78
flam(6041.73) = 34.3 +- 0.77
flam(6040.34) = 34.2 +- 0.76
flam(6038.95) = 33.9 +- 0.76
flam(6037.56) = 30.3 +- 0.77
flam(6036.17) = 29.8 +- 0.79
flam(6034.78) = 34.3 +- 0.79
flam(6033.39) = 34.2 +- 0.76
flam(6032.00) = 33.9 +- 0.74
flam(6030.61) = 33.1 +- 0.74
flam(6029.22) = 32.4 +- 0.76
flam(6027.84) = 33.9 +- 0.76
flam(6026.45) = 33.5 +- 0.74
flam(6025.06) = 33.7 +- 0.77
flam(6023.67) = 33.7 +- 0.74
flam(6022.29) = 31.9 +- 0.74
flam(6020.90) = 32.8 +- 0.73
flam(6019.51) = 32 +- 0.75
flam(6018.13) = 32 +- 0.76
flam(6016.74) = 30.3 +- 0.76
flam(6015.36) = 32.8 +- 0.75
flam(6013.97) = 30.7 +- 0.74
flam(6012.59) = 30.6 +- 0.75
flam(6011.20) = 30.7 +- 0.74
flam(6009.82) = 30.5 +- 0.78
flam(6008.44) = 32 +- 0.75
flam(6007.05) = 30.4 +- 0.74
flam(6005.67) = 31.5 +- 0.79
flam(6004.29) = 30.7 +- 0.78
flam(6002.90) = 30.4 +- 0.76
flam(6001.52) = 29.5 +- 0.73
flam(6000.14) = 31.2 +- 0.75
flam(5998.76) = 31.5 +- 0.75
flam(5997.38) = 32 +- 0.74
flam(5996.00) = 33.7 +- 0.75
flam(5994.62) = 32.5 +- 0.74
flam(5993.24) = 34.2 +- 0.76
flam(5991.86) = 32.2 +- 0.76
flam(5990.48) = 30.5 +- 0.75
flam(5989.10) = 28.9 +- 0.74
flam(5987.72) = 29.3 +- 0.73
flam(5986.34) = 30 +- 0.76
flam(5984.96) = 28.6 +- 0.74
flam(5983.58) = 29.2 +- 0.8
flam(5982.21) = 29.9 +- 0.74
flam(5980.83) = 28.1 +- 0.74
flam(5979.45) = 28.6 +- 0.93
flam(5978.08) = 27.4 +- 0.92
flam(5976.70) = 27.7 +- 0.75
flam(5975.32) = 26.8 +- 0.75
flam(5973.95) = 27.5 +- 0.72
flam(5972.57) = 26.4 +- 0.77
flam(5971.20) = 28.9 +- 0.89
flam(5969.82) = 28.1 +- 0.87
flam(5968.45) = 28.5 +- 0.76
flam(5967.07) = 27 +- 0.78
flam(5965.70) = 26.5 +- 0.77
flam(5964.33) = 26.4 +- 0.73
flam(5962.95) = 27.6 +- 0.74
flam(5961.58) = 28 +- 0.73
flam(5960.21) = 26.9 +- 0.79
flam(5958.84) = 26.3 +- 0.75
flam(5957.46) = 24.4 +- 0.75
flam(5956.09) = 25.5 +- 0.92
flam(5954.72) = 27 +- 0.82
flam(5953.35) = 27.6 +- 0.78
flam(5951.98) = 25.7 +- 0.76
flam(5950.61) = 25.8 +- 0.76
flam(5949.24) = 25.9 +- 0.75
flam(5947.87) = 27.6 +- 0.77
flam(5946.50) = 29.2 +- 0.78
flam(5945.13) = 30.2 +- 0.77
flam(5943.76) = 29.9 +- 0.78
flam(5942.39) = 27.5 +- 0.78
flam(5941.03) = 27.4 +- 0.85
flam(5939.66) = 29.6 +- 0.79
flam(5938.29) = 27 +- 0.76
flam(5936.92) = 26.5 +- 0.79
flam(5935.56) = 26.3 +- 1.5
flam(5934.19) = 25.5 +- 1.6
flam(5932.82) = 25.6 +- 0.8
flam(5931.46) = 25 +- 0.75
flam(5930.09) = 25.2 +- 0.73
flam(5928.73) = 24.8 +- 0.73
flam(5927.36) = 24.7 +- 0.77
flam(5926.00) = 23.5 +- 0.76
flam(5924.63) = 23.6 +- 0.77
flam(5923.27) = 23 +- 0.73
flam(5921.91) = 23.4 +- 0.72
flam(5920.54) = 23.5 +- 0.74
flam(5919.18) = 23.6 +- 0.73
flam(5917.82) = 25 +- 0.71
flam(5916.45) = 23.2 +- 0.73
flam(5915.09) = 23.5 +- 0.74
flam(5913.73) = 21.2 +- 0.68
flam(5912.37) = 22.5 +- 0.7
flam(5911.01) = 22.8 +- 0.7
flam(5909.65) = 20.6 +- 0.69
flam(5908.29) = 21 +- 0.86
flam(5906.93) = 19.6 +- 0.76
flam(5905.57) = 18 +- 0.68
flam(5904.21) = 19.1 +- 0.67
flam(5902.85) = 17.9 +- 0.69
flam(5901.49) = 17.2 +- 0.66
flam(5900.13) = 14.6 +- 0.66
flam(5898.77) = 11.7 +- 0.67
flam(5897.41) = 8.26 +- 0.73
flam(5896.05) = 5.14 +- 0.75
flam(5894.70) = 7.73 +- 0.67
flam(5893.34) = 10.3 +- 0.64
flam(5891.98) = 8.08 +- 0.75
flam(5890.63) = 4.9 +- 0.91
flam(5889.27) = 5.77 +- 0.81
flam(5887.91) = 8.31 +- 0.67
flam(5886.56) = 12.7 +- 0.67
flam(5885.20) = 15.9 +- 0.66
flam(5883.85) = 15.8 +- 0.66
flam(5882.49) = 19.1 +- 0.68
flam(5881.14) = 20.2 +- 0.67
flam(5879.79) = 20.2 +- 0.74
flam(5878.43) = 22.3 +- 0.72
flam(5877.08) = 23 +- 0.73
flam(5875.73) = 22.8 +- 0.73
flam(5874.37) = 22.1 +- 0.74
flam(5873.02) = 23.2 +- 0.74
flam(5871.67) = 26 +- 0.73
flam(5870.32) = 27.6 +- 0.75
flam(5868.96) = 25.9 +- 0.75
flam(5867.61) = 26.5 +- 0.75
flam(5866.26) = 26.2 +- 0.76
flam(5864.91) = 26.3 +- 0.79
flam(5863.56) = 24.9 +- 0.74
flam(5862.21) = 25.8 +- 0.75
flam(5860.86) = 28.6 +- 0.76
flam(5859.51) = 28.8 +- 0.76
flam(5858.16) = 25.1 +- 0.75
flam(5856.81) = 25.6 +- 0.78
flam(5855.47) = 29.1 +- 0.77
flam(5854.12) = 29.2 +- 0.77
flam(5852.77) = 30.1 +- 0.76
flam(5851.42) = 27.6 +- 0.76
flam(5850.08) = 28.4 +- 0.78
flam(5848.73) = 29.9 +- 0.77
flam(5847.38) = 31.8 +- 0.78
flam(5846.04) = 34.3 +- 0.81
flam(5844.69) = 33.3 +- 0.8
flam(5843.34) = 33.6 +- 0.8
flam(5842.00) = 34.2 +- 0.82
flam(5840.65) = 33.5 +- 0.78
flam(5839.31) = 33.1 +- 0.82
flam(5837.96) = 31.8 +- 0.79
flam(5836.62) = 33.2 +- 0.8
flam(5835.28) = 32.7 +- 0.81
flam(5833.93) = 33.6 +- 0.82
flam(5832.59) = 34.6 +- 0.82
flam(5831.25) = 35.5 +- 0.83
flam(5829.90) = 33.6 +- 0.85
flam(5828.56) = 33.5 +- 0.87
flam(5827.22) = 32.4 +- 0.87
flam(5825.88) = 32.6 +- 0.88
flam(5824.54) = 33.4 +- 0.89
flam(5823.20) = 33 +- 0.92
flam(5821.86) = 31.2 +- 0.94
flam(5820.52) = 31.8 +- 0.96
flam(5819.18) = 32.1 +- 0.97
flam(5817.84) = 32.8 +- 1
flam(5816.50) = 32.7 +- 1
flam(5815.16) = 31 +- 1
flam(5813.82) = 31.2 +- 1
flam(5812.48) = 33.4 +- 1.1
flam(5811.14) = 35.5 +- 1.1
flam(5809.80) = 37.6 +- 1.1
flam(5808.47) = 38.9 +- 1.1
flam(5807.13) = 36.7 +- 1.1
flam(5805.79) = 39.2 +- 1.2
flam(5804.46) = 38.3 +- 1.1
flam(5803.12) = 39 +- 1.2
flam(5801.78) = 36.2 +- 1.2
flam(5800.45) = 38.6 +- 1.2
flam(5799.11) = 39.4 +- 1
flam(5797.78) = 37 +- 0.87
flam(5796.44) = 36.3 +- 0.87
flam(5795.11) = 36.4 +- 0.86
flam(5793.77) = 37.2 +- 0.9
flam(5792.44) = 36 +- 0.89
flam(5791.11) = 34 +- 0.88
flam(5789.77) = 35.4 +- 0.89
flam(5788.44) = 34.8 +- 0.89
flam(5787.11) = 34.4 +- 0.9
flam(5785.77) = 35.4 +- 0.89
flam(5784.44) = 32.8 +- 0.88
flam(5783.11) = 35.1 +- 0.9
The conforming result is 0.23 mag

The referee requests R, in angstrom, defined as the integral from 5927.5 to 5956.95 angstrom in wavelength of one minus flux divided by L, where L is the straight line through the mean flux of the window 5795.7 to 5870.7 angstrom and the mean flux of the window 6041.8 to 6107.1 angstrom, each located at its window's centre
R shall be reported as 6.2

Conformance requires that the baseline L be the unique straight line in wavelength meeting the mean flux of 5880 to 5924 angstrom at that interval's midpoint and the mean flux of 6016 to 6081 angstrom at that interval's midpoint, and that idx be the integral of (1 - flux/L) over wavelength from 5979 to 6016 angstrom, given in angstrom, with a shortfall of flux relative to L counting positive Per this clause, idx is -2.9 angstrom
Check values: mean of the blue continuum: 16.7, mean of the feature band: 30.8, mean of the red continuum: 34.9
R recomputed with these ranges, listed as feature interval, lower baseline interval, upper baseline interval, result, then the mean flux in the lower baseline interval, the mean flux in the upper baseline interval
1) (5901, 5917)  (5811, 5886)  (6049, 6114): 5.31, 28.9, 36.2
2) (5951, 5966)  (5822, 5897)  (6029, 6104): 1.83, 25.3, 35.6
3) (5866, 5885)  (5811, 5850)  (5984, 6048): 5.83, 32.8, 32.3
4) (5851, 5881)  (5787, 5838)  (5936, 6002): 6.46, 34.8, 28.5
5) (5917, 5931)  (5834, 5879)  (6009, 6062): 2.97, 28.5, 33.9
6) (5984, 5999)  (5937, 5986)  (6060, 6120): -0.79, 27.6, 36.3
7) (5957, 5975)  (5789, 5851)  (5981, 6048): 3.05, 34.3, 32.1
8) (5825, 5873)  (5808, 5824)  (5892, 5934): -2.29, 33.4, 19.7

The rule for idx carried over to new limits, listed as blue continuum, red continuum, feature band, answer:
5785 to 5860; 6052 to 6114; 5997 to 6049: 4.35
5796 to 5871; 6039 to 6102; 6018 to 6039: 1.62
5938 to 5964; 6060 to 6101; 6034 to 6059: -0.65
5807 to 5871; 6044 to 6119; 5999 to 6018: 2.11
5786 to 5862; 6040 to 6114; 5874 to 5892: 9.55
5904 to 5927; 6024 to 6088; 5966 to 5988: -0.14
